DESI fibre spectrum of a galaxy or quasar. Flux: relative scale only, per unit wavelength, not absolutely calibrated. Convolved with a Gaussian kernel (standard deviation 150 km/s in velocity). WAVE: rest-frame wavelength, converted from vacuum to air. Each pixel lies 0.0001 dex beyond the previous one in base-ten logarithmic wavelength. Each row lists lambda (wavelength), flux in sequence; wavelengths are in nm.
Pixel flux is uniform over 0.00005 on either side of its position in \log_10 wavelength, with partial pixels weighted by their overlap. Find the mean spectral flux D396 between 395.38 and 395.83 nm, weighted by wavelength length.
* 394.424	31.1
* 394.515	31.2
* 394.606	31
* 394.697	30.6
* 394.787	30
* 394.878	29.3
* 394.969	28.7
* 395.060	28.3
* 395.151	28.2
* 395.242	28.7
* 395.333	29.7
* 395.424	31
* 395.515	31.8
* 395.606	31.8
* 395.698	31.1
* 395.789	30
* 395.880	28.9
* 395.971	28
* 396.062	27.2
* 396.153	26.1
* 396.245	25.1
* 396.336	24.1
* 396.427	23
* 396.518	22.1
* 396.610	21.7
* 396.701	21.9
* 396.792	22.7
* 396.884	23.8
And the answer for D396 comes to 31.1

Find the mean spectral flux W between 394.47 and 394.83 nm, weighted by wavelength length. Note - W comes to 30.8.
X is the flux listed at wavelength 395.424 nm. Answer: 31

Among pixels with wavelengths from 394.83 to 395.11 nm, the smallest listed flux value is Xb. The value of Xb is 28.3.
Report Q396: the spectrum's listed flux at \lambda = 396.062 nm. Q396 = 27.2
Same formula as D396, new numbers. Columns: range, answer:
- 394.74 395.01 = 29.4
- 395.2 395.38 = 29.2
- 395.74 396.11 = 28.6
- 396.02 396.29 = 26.1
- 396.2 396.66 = 23.2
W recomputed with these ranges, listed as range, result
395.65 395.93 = 29.9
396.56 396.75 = 21.8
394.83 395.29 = 28.6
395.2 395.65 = 30.6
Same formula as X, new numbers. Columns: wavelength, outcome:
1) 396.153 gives 26.1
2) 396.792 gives 22.7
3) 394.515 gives 31.2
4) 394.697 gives 30.6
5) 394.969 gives 28.7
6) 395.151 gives 28.2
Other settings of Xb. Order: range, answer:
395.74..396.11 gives 27.2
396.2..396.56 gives 22.1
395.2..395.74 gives 28.7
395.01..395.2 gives 28.2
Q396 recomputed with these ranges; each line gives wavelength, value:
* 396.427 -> 23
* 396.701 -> 21.9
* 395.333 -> 29.7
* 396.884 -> 23.8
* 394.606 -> 31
